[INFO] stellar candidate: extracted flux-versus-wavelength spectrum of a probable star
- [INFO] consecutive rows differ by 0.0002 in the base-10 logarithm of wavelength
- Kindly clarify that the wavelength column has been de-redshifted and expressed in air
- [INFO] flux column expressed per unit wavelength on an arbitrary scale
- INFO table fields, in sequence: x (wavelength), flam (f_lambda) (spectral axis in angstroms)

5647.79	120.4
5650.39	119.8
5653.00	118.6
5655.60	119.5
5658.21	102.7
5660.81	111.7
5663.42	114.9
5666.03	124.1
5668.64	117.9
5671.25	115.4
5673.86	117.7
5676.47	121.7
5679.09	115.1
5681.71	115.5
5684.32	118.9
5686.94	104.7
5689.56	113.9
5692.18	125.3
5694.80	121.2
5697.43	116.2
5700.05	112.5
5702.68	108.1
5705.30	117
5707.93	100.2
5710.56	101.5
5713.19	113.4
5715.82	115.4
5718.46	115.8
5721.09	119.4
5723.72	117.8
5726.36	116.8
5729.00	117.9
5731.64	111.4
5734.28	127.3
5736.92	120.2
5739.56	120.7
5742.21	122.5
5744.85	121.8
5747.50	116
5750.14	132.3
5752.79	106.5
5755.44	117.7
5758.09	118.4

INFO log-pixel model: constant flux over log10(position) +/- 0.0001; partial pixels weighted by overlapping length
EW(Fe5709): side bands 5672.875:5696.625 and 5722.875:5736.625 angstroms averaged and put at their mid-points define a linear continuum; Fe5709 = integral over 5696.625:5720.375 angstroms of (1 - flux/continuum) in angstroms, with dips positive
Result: 1.3 angstroms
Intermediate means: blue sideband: 117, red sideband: 118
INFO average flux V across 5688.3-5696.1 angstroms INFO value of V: 120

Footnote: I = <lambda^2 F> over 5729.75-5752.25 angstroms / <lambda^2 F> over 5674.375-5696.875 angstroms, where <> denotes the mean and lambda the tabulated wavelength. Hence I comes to 1.05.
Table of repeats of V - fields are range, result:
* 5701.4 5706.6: 113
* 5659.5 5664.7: 113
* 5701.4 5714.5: 108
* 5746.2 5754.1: 118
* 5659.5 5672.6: 117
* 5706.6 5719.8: 109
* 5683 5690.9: 113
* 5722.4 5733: 116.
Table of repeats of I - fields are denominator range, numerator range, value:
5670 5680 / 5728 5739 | 1.04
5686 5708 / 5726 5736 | 1.05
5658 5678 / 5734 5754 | 1.06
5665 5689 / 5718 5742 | 1.04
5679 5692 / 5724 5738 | 1.05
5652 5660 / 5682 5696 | 1.04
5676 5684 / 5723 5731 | 1.01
